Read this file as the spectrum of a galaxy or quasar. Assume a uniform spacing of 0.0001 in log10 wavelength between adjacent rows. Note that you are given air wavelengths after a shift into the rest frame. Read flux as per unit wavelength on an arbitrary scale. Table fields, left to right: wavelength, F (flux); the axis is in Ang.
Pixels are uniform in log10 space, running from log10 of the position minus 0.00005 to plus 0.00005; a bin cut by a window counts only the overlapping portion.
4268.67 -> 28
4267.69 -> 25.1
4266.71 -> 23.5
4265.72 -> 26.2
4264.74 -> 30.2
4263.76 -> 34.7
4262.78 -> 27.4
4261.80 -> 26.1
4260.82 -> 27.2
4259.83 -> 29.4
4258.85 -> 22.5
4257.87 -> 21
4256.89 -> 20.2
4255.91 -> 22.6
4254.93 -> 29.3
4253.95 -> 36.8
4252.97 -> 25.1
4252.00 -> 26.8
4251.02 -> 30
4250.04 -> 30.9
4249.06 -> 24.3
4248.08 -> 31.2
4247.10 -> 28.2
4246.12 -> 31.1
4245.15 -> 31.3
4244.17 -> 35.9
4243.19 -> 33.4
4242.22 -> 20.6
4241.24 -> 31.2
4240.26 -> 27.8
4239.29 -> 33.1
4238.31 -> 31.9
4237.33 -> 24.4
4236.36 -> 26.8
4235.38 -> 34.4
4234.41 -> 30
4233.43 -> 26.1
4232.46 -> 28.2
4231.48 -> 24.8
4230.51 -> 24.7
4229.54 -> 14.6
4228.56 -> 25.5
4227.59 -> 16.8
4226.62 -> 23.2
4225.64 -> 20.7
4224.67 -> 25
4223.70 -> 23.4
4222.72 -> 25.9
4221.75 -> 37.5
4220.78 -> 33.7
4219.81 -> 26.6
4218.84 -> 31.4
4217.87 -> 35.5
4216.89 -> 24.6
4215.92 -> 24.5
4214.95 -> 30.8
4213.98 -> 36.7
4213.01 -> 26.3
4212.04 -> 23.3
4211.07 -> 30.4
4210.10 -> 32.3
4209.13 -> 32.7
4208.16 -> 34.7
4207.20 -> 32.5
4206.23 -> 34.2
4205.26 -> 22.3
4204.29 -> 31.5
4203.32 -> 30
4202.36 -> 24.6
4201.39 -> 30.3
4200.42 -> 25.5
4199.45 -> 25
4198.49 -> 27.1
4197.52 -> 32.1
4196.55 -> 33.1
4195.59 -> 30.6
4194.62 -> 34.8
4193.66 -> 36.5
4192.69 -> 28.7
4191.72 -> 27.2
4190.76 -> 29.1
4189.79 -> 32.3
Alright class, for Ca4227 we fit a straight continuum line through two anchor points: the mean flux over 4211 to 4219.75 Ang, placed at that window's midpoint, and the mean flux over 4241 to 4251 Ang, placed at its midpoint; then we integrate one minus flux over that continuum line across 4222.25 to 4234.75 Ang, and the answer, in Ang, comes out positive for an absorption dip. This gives 2.4 Ang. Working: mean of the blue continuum 29.1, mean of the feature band 23.7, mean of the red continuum 29.8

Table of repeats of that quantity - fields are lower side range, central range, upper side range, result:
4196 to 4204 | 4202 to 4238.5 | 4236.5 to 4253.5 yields 1.16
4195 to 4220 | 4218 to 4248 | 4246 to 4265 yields 0.84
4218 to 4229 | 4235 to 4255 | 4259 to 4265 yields -1.37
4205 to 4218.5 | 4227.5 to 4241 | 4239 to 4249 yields 1.51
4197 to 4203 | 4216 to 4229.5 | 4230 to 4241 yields 0.80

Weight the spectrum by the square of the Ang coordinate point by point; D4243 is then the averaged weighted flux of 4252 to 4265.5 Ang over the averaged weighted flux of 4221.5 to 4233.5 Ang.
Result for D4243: 1.1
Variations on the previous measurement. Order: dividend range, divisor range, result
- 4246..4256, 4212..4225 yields 1.01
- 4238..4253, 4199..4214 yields 1.03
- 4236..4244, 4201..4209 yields 0.98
